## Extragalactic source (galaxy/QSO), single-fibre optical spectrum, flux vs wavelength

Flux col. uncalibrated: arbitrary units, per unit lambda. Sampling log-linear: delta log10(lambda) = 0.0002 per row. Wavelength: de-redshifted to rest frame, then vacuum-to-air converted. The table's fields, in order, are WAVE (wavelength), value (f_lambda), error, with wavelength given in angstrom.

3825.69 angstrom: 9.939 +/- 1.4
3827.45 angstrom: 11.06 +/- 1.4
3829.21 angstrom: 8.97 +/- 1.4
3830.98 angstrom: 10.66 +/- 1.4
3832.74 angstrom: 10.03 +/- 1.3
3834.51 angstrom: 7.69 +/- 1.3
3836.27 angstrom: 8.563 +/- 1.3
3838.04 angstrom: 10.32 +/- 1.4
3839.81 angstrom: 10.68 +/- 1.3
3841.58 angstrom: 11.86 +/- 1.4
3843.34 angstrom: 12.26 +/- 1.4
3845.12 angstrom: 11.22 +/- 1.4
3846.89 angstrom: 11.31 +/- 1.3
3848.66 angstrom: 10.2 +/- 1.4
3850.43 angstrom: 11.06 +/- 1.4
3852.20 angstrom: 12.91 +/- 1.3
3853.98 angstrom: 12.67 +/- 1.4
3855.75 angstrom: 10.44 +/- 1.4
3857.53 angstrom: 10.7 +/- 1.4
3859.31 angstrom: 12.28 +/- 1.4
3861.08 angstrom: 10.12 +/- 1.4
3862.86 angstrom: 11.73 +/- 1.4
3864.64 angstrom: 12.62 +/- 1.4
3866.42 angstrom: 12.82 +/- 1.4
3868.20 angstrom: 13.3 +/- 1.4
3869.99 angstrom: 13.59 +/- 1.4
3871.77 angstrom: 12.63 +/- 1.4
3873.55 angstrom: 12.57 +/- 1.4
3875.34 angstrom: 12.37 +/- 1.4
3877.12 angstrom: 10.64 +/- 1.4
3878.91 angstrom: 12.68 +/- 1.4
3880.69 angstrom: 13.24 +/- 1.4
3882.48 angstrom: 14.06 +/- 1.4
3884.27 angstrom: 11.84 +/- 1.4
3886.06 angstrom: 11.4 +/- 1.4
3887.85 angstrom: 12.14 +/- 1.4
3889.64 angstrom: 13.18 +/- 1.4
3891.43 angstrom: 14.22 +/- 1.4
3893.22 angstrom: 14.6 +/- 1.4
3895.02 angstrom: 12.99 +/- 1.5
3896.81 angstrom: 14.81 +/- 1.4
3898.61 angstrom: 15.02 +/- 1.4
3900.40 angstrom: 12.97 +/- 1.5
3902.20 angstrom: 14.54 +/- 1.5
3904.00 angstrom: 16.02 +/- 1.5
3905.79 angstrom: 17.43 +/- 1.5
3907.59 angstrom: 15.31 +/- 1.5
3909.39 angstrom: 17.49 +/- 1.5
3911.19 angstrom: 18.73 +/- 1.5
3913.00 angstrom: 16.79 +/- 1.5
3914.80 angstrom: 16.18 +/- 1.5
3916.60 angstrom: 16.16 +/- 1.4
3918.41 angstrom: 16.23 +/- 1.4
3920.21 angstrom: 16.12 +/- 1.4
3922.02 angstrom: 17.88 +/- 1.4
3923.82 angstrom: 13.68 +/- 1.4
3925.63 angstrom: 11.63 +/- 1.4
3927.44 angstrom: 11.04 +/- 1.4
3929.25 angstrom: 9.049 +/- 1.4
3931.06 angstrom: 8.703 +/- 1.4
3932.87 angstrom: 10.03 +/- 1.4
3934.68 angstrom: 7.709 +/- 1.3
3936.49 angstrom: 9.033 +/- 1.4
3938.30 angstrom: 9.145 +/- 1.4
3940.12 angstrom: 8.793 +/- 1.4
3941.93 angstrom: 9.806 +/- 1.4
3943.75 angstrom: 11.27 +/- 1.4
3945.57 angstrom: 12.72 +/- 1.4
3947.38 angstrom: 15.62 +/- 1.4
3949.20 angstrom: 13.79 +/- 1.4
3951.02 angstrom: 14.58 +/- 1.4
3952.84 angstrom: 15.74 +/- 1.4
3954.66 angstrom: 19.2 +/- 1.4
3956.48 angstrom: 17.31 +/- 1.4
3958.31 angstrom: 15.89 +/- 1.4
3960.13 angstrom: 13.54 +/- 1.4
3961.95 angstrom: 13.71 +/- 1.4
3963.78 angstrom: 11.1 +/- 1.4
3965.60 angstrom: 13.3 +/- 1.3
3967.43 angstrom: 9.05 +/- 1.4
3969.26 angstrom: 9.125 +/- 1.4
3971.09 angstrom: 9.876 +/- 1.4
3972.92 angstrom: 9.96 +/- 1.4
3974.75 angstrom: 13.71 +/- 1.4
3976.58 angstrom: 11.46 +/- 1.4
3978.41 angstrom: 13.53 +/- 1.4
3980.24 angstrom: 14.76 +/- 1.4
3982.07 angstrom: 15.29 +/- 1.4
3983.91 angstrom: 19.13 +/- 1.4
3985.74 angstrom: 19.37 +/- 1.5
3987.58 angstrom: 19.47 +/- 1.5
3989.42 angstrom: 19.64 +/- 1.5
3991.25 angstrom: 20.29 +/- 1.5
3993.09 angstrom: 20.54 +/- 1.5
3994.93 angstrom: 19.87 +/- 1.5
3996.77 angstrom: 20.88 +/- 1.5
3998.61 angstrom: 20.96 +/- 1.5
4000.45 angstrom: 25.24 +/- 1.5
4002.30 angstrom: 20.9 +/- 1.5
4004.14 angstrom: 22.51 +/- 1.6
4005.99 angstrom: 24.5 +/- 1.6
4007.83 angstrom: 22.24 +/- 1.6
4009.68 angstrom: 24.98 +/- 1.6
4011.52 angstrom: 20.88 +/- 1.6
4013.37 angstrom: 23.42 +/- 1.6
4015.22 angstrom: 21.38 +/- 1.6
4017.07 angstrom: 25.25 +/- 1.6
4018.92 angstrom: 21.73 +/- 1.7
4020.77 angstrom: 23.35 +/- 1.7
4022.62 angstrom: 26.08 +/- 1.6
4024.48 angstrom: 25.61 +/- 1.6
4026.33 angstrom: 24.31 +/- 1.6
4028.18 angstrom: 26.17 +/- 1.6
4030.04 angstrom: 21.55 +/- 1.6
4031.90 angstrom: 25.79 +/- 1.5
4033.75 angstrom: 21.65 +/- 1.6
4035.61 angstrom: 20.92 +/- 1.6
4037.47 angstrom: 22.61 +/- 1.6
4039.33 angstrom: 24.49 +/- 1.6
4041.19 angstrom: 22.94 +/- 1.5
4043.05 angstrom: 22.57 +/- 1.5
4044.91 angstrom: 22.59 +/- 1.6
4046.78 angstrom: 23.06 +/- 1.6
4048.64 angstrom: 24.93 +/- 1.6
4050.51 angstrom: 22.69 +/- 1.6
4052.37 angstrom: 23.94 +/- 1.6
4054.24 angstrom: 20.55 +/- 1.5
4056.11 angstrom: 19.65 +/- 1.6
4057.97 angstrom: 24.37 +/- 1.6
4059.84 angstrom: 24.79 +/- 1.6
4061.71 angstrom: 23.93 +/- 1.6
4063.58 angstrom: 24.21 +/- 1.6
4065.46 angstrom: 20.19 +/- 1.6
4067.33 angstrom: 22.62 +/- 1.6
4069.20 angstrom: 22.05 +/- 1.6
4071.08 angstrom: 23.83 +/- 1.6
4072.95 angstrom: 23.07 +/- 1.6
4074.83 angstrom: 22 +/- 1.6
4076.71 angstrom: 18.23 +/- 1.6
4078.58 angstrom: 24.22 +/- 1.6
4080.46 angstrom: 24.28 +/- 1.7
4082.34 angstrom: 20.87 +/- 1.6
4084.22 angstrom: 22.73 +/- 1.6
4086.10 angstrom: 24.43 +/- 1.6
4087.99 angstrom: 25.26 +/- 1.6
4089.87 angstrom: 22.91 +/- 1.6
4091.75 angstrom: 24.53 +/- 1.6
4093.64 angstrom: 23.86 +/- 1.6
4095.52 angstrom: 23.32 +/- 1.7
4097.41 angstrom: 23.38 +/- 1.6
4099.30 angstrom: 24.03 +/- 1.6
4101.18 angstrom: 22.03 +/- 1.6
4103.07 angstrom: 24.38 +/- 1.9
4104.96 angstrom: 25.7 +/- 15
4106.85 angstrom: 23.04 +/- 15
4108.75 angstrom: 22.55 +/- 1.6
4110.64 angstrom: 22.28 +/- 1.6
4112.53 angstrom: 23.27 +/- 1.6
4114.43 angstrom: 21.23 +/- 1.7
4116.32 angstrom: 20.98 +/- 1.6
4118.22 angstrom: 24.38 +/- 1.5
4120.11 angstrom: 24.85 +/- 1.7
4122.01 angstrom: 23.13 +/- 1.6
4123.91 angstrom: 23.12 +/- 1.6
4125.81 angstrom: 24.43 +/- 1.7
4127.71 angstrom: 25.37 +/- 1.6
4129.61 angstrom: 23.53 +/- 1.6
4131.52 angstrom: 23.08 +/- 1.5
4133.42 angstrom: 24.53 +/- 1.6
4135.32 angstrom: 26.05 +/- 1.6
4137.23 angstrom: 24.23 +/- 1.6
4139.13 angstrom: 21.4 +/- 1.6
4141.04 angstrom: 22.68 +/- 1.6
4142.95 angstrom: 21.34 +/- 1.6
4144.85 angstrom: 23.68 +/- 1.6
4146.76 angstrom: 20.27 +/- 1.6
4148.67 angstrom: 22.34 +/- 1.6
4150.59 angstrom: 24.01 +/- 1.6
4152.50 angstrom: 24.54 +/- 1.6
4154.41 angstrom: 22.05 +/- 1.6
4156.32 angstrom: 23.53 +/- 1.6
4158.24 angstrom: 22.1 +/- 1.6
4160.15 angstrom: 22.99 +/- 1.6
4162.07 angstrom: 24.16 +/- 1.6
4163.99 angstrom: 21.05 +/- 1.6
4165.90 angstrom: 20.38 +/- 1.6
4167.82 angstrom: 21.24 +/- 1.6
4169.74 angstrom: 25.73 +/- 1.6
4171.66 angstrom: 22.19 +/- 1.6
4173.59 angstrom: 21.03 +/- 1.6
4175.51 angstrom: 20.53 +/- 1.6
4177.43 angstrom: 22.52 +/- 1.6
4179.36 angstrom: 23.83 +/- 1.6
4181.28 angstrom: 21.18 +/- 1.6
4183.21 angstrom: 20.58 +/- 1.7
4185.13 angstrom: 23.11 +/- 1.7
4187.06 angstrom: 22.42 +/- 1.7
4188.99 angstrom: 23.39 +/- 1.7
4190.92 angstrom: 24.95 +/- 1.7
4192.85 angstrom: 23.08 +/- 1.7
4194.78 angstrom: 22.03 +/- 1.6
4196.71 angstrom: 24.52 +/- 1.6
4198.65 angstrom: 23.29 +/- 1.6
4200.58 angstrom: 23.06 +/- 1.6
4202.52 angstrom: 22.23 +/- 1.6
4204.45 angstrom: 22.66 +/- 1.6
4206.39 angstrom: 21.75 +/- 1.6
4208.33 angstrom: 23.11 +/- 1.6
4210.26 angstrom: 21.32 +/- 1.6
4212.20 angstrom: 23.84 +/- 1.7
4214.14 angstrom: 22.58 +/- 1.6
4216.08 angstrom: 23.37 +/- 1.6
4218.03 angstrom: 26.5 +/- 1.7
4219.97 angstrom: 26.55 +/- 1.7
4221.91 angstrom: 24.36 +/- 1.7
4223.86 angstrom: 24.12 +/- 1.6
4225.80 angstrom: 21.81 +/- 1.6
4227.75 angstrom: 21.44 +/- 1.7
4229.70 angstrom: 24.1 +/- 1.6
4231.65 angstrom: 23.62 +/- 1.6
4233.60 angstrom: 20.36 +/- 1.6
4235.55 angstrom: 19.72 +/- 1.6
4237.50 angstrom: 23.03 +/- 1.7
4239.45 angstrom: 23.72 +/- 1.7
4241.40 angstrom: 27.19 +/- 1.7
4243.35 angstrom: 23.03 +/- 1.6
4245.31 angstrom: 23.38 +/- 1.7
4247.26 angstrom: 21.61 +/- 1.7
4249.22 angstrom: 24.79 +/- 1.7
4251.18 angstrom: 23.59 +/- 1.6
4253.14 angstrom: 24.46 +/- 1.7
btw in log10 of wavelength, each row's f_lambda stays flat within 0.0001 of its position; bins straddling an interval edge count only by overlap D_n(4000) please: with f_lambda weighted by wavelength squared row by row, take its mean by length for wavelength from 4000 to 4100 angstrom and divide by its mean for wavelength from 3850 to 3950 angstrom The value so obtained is 1.92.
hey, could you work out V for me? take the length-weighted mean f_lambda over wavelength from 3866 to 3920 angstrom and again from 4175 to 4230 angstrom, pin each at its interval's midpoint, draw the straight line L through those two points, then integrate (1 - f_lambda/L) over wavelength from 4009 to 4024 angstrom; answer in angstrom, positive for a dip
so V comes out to -4.8 angstrom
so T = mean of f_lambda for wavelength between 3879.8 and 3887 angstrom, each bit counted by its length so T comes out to 12.6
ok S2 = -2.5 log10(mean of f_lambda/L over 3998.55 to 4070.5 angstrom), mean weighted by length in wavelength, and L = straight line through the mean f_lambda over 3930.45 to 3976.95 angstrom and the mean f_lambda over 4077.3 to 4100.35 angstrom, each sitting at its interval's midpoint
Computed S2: -0.23 mag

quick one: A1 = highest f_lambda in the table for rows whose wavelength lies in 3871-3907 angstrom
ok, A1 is 17.43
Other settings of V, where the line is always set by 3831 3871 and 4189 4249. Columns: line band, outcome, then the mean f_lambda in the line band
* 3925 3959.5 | 5.1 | 12.2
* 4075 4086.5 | -2.2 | 22.3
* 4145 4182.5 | -1.7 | 22.4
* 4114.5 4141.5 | -4.5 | 23.6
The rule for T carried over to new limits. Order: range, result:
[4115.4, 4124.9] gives 23.3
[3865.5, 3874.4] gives 13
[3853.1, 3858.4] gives 11.3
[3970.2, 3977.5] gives 11.3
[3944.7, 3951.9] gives 14.2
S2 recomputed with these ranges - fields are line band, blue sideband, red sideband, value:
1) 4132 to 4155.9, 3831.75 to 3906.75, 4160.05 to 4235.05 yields -0.10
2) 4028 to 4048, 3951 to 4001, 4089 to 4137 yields -0.19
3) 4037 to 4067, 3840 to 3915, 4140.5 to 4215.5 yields -0.23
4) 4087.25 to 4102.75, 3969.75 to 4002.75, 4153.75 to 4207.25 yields -0.17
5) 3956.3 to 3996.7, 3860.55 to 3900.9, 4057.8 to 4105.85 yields 0.19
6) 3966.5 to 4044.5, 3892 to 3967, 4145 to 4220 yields -0.21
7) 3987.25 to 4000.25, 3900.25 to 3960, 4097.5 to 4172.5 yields -0.22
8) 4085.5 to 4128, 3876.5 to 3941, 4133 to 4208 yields -0.15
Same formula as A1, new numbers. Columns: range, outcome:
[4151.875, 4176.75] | 25.73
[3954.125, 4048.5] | 26.17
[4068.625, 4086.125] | 24.43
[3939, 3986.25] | 19.37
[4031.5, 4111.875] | 25.79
